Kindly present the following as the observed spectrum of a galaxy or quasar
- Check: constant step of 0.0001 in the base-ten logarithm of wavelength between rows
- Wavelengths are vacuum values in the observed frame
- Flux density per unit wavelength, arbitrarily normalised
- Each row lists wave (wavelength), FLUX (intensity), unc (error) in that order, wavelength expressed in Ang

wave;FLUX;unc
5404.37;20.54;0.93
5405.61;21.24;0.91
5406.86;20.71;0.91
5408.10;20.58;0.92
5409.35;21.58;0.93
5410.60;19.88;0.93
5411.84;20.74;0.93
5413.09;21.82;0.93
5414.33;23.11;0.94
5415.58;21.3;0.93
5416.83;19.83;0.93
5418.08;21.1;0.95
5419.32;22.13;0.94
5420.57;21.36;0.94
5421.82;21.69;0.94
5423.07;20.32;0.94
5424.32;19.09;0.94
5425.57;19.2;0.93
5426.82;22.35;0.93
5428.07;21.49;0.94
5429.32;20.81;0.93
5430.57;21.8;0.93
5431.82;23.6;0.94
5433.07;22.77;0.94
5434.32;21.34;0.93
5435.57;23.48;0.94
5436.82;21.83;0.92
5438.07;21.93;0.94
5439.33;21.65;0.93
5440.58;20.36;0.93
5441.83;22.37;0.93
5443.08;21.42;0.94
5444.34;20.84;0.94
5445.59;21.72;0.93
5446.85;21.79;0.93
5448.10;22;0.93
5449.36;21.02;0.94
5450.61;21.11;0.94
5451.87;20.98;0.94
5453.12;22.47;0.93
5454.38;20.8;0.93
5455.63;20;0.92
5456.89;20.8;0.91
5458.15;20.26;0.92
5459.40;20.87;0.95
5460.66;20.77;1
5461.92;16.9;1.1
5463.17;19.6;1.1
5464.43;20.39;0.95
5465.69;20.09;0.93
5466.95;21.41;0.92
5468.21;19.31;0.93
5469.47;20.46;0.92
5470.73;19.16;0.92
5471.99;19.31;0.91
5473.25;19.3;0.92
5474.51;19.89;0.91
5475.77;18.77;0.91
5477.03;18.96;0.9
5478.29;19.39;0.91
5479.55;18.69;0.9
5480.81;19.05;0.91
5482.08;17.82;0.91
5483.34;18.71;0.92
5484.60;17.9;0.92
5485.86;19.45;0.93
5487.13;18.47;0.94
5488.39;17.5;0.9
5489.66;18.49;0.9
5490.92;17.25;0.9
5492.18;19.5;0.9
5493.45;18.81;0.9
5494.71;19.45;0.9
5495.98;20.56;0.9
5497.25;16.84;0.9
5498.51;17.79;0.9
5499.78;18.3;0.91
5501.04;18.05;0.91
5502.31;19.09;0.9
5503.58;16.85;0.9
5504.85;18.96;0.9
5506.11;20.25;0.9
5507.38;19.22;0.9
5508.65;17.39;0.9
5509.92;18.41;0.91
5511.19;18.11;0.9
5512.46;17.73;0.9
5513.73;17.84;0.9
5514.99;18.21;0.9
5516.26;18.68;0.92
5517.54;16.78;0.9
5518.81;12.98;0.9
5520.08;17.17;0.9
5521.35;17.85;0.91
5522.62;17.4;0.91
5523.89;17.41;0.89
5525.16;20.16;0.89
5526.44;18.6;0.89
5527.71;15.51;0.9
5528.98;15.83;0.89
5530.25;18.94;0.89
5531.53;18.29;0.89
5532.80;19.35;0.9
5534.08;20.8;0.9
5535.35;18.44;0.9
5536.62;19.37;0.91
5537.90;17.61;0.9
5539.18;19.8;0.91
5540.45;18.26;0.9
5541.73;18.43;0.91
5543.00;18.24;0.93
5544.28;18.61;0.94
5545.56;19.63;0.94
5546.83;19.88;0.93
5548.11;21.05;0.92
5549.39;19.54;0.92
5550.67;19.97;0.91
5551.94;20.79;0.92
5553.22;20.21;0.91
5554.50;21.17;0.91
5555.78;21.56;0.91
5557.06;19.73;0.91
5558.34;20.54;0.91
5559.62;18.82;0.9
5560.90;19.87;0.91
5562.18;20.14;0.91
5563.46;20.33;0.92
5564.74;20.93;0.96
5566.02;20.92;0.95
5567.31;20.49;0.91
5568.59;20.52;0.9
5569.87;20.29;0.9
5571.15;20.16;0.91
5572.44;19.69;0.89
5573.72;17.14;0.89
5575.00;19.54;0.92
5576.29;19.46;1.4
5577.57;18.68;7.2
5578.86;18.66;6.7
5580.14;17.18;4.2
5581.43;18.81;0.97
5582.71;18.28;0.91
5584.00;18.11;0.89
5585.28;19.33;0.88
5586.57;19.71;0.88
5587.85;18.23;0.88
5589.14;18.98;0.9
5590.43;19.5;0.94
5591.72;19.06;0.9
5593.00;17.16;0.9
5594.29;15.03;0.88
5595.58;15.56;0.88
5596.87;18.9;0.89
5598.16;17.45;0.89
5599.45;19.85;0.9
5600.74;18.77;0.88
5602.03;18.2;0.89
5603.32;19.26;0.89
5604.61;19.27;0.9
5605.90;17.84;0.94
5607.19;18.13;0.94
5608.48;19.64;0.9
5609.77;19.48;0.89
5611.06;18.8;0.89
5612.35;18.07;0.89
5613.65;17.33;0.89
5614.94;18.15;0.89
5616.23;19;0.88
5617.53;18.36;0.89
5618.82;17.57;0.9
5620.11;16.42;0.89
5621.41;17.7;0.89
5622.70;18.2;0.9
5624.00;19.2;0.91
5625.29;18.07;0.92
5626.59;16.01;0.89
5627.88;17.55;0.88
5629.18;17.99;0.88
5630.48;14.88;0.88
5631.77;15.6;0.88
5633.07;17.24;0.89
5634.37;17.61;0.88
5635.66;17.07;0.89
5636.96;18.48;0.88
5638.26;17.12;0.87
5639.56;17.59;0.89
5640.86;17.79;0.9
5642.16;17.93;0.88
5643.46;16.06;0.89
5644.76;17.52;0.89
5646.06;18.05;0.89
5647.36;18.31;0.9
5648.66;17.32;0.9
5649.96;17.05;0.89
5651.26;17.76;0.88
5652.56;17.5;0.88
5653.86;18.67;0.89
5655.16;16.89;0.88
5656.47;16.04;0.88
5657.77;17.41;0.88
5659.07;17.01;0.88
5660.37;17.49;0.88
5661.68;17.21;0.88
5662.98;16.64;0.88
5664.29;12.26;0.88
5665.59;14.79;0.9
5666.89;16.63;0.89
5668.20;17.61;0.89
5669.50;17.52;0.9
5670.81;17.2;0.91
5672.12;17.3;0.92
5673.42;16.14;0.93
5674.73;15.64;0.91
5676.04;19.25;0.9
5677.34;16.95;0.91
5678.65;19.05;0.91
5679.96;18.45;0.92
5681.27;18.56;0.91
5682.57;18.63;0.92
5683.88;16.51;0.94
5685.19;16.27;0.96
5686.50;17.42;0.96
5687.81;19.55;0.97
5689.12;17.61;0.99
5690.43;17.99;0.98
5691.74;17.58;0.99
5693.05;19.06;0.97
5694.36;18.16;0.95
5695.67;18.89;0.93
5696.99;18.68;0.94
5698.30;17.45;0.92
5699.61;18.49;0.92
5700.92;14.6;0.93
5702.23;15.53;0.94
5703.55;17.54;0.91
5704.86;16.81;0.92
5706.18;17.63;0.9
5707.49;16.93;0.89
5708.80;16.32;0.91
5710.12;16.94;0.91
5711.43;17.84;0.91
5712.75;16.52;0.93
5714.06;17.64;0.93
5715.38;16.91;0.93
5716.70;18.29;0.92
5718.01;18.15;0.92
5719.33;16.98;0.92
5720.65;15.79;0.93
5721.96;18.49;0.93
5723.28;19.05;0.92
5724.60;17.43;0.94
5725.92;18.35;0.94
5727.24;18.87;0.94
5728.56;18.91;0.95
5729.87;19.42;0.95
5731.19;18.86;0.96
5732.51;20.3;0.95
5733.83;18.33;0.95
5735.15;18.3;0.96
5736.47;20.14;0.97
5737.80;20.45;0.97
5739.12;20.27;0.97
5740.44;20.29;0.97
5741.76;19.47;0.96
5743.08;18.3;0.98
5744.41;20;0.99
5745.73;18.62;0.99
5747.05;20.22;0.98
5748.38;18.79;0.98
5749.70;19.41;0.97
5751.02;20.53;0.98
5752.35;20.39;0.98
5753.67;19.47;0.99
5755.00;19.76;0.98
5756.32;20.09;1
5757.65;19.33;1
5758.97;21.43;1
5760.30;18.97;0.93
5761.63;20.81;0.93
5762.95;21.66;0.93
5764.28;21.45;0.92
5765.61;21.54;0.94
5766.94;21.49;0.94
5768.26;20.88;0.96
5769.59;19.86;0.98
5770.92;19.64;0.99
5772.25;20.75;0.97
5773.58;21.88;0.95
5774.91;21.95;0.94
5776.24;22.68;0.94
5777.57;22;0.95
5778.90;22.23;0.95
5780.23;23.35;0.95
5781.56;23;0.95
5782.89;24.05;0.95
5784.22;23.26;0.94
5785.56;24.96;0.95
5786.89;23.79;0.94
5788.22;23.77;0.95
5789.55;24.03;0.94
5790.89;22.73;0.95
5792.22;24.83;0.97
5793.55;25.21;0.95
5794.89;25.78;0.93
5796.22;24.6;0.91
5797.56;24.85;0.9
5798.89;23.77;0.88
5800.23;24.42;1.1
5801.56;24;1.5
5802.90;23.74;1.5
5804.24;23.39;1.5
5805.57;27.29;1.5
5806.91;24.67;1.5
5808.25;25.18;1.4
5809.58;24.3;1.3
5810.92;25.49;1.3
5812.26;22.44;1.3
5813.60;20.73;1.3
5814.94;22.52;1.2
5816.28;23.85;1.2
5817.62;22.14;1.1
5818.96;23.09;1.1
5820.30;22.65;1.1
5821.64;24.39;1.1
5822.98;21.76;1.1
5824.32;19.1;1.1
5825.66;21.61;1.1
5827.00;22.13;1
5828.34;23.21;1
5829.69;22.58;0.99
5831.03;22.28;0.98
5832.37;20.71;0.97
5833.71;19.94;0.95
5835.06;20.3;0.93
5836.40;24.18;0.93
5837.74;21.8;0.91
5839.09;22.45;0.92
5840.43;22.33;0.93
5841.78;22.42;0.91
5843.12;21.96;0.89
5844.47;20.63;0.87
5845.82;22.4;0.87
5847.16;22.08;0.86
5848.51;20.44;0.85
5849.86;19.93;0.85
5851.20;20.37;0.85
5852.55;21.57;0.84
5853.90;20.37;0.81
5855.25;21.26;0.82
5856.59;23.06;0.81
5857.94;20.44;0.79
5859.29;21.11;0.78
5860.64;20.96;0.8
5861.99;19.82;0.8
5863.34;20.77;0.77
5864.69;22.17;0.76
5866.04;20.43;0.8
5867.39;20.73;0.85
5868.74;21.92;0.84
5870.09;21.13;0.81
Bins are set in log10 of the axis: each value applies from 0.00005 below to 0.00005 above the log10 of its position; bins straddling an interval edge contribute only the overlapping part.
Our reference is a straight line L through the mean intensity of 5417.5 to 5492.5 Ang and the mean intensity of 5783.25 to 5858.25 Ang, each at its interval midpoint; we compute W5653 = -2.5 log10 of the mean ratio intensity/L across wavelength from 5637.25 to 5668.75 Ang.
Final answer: 0.26 mag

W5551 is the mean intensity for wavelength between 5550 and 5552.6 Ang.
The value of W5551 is 20.4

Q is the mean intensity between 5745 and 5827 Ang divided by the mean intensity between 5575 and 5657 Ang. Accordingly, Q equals 1.2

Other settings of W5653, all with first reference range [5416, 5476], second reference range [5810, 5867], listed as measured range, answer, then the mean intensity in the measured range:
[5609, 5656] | 0.21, 17.6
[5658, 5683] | 0.25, 17.1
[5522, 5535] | 0.16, 18.2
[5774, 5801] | -0.10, 23.8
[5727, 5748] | 0.11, 19.4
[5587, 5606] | 0.16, 18.2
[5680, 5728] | 0.21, 17.6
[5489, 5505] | 0.14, 18.4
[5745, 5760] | 0.09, 19.8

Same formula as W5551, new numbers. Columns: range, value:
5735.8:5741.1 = 20.3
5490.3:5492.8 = 18.4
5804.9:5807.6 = 26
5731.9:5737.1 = 19.3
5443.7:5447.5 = 21.4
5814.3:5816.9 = 23.2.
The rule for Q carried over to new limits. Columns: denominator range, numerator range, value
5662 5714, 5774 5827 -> 1.36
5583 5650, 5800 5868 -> 1.24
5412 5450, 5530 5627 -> 0.88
